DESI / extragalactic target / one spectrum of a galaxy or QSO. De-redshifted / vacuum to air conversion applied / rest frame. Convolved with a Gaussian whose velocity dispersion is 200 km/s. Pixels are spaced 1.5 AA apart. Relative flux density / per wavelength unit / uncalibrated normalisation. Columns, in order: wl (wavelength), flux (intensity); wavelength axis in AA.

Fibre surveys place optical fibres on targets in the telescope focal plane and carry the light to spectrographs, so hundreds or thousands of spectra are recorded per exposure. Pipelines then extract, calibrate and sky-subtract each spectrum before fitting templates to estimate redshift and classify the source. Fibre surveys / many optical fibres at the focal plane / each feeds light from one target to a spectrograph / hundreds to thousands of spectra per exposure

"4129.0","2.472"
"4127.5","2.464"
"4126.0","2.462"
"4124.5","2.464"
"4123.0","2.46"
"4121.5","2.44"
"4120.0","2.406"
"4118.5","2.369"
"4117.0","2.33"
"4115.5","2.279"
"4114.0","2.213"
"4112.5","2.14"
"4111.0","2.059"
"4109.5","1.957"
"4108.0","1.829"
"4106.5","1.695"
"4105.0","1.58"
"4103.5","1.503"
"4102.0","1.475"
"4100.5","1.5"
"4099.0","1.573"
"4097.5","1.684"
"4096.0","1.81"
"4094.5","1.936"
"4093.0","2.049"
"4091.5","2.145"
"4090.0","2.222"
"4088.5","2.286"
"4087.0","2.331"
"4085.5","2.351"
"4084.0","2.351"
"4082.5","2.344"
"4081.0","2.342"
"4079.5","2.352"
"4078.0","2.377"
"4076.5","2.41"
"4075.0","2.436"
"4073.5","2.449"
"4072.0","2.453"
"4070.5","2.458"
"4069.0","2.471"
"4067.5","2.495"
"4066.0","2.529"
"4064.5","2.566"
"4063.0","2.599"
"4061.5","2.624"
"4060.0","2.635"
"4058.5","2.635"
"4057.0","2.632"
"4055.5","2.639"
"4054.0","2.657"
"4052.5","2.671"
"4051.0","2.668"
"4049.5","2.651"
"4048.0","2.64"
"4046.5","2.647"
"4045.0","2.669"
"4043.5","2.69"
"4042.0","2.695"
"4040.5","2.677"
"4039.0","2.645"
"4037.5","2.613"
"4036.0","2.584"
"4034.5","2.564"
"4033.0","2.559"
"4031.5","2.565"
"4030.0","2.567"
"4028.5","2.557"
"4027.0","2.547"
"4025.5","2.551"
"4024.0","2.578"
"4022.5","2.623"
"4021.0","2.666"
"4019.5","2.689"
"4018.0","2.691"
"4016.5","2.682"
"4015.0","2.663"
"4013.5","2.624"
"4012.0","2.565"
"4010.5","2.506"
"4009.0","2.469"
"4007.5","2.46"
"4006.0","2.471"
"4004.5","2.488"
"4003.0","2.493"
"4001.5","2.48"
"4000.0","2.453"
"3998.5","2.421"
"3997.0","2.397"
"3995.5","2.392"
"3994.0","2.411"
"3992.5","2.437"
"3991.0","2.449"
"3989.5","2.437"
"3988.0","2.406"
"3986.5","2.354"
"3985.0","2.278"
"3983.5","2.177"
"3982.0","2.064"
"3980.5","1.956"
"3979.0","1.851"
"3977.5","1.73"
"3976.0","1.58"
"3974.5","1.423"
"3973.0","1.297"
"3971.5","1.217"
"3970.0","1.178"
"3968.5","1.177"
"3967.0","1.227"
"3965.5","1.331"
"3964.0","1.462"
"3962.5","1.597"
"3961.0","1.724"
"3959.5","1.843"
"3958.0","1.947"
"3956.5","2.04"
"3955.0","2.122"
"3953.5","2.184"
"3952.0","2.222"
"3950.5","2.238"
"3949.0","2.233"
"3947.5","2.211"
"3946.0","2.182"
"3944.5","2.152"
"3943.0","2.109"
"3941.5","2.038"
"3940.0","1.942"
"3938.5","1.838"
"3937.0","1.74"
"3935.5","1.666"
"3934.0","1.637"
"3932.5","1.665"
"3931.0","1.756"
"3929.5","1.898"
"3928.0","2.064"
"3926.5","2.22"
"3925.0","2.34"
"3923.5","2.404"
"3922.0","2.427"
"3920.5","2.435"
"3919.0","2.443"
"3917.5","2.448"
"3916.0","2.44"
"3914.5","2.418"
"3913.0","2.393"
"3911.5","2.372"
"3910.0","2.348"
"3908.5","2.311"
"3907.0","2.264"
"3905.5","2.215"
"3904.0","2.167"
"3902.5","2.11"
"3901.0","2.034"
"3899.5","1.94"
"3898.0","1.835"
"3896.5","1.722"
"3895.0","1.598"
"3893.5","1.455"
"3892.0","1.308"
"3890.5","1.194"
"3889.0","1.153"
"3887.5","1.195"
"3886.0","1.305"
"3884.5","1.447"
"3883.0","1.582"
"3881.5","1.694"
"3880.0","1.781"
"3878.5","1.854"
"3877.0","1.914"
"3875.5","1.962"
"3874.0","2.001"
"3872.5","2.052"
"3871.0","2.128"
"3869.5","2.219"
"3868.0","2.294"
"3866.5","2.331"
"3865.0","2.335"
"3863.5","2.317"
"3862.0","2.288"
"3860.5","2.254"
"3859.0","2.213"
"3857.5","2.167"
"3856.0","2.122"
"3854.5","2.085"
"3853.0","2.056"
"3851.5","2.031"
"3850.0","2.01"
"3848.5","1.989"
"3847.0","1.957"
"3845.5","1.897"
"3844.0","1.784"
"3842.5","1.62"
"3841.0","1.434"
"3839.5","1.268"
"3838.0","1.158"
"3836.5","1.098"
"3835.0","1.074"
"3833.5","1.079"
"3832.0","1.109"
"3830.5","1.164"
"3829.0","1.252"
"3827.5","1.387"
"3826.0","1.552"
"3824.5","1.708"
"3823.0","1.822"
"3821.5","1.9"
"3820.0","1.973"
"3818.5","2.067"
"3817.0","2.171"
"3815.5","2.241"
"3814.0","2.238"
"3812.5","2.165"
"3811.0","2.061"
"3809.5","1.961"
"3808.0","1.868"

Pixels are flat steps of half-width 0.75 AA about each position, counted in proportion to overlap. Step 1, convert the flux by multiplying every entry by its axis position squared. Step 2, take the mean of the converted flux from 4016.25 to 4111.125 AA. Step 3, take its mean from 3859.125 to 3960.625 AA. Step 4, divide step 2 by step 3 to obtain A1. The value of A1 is 1.27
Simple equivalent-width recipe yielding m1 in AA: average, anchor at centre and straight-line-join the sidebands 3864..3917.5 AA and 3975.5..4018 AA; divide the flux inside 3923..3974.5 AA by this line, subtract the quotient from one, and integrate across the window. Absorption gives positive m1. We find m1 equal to 7.53 AA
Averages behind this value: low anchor 1.93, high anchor 2.36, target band 1.84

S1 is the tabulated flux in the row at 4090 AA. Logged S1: 2.222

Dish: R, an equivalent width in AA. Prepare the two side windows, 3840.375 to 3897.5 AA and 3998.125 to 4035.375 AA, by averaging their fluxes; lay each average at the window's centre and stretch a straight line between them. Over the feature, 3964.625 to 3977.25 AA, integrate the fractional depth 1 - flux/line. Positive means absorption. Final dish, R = 5.50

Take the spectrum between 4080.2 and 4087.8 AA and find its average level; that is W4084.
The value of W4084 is 2.34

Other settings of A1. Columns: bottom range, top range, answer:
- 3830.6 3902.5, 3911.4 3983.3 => 1.14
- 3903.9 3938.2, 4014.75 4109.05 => 1.18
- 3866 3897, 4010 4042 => 1.63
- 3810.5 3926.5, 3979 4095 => 1.42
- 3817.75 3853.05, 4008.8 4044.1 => 1.81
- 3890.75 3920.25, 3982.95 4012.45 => 1.22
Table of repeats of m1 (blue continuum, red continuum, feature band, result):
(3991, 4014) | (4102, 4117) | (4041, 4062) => -4.2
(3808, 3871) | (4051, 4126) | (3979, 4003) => -2.6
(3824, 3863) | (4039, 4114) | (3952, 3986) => 5.1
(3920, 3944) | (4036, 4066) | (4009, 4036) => -1.2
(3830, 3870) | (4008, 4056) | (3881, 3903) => 4.9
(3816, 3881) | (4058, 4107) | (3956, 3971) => 3.5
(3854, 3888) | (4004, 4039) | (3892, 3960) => 3.6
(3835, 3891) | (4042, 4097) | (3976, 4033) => -4.2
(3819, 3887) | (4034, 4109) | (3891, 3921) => -2.7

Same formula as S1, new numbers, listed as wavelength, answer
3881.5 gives 1.694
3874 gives 2.001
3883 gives 1.582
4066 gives 2.529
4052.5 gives 2.671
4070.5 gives 2.458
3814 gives 2.238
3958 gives 1.947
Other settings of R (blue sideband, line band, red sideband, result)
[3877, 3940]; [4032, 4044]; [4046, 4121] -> -2.5 AA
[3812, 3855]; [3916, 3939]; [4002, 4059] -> 0.5 AA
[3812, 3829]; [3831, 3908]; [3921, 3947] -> 5.6 AA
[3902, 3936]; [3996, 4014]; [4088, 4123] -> -3.3 AA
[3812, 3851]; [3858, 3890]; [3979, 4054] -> -1.2 AA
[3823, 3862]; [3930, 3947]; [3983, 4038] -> 2.1 AA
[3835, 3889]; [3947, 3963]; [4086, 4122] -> -1.1 AA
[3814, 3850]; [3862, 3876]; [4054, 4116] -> -4.0 AA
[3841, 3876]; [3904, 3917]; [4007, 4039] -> -0.6 AA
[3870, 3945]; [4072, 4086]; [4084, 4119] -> -2.9 AA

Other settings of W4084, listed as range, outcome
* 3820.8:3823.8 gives 1.86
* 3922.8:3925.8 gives 2.37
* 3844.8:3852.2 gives 1.98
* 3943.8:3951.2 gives 2.2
